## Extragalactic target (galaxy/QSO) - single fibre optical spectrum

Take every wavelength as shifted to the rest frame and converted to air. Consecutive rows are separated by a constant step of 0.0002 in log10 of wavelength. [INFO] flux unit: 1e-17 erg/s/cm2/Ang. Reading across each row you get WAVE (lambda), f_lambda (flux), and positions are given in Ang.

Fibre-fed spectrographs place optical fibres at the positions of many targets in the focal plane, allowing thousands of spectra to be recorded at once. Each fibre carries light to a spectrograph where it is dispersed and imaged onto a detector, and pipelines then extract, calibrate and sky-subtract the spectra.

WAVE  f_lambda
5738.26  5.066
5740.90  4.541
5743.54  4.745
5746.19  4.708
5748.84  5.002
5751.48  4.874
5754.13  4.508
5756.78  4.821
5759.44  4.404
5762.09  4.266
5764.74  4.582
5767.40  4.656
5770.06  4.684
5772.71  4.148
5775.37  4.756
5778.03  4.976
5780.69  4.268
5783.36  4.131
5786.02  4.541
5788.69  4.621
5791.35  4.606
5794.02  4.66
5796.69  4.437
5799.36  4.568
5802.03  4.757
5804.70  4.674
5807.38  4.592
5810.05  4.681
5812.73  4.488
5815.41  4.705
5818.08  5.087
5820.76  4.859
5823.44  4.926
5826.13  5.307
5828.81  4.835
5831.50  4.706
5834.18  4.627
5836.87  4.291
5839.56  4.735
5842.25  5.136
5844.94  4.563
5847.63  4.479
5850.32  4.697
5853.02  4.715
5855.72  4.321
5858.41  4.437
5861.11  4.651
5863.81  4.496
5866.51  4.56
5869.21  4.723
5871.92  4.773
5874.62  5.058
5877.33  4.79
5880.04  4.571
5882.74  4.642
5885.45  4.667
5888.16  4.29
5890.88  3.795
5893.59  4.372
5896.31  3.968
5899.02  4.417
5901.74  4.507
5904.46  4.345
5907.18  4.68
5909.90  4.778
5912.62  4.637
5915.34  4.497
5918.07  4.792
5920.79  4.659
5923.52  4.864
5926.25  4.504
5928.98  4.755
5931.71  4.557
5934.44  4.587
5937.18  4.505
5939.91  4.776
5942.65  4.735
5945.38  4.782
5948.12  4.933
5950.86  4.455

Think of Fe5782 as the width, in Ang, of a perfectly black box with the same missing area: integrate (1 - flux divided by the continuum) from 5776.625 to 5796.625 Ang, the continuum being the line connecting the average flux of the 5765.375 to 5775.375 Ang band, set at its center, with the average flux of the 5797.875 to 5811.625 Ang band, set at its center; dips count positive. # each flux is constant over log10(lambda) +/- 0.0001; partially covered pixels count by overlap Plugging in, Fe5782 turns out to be 0.23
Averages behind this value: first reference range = 4.54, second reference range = 4.65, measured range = 4.54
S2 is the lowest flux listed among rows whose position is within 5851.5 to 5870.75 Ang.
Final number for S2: 4.321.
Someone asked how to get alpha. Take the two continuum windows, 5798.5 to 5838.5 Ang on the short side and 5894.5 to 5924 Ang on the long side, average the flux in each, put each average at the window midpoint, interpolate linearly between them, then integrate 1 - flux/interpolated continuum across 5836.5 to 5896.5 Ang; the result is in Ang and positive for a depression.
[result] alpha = 0.91 Ang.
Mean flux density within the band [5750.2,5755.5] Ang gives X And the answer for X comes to 4.69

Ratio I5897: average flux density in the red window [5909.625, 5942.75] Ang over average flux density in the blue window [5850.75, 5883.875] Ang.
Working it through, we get 1.0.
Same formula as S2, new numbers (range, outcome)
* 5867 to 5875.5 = 4.723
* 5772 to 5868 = 4.131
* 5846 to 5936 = 3.795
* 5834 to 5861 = 4.291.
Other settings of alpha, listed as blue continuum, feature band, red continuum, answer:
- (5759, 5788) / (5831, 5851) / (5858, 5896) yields -0.5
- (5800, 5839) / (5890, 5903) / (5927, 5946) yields 1.3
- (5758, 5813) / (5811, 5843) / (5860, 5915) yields -1.8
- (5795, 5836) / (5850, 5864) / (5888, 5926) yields 0.2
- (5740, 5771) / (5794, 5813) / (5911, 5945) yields 0.2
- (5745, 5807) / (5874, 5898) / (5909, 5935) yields 1.1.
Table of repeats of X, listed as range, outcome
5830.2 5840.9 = 4.59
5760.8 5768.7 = 4.5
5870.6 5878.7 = 4.87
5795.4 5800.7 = 4.5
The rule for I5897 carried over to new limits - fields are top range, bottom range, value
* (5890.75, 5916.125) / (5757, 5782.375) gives 0.98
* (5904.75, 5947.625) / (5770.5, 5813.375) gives 1.02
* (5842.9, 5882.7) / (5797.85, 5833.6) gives 0.97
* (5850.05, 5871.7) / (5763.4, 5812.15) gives 1.00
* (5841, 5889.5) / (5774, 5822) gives 1.00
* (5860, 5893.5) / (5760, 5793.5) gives 1.01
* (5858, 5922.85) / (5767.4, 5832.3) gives 0.98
